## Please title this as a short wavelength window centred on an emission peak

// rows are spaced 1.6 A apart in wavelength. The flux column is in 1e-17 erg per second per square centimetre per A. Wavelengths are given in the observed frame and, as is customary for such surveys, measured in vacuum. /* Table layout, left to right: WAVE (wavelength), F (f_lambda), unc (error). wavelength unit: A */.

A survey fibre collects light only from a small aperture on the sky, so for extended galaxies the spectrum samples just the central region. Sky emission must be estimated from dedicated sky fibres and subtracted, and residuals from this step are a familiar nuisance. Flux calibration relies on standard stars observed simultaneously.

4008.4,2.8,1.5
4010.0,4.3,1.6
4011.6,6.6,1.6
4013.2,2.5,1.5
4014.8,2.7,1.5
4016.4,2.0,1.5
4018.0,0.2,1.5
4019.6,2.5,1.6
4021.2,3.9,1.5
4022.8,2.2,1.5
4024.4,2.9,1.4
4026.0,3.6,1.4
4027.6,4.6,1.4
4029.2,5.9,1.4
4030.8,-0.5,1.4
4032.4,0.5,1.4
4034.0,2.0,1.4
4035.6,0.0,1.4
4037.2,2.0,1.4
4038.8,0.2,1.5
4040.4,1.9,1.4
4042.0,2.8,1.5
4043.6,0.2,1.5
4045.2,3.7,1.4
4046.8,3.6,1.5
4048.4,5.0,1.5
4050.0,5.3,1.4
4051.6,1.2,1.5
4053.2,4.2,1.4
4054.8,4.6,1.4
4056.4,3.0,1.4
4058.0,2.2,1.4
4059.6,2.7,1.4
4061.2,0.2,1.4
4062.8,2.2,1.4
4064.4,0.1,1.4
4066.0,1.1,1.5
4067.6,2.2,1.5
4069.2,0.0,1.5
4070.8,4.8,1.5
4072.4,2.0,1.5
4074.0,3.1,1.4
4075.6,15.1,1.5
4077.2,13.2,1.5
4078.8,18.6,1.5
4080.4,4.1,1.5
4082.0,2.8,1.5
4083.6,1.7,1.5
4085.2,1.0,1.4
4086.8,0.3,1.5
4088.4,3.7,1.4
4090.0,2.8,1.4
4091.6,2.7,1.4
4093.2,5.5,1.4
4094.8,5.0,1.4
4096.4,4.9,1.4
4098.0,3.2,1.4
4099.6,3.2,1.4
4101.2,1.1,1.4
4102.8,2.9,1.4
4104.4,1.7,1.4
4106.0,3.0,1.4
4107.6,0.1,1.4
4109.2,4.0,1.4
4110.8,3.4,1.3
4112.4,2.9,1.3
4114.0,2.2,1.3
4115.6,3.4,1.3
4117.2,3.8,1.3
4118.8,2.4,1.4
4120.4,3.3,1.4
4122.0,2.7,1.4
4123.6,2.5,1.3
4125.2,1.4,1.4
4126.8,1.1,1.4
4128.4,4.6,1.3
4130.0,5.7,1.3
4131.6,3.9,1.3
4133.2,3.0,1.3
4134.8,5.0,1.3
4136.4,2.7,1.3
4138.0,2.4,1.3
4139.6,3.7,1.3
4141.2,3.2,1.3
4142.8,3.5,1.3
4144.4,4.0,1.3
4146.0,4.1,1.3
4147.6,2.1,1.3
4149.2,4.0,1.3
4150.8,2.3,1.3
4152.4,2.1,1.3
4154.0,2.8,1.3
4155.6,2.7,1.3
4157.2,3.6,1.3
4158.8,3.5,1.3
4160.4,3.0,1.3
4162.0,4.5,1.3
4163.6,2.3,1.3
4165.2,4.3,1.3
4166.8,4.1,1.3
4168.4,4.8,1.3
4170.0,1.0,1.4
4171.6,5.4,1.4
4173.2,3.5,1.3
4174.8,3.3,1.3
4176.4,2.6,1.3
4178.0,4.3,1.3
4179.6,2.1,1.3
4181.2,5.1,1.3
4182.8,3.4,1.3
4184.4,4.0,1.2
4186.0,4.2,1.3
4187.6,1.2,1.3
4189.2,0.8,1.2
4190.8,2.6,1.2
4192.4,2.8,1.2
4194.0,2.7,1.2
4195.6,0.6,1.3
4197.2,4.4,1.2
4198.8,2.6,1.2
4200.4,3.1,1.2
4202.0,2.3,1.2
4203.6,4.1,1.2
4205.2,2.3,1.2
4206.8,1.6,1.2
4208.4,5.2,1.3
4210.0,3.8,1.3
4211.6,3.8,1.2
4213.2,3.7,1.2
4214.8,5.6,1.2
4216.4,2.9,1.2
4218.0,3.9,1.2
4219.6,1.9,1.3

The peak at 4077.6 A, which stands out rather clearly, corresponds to [O II]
